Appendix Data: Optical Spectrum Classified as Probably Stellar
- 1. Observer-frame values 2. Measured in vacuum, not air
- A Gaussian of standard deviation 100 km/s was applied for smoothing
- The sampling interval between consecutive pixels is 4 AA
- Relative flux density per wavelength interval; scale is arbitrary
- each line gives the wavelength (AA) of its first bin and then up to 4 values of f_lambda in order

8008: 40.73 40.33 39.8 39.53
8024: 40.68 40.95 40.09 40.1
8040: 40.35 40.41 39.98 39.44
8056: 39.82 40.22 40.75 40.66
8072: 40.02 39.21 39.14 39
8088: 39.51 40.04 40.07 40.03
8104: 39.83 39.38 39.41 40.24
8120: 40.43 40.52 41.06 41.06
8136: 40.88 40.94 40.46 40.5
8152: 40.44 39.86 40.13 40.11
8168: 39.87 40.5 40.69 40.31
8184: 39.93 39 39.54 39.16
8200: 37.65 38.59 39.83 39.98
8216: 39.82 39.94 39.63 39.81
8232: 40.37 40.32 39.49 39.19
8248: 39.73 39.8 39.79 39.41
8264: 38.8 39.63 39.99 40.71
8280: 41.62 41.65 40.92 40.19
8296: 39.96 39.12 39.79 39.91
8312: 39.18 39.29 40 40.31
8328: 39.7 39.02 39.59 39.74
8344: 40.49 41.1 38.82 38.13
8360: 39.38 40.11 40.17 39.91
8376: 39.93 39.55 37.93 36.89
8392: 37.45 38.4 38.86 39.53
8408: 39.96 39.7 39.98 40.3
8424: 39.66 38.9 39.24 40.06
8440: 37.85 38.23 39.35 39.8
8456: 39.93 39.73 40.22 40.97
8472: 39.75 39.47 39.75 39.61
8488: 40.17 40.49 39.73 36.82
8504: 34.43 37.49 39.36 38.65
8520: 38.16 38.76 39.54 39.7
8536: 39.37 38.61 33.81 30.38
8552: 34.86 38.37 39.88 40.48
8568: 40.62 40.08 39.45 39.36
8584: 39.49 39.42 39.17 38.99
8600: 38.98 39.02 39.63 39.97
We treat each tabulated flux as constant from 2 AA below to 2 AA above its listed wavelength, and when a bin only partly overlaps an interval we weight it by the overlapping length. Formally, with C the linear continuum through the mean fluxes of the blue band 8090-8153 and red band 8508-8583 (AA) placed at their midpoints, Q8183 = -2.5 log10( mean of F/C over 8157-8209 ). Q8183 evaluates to 0.01 mag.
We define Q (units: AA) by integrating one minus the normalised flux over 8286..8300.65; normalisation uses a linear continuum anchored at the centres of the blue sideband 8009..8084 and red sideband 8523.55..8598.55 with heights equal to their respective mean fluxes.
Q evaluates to -0.3 AA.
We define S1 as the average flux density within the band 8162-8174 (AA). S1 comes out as 40.2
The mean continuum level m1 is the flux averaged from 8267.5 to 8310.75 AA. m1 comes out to 40.3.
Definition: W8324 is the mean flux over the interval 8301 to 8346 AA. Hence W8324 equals 39.7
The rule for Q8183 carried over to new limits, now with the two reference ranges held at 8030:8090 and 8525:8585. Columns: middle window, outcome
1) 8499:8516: 0.034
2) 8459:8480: -0.041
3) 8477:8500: -0.033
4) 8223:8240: -0.018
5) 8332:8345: -0.021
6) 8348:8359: -0.003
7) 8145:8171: -0.016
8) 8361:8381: -0.029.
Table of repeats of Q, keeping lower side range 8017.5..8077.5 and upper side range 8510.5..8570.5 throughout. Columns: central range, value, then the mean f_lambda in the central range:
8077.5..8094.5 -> 0.2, 39.4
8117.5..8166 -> -1.0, 40.5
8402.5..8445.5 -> -1.0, 39.4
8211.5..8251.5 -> -0.5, 39.8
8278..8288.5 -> -0.6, 41.5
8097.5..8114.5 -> 0.1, 39.7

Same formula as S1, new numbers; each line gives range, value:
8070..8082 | 39.5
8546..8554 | 32.6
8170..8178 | 40.6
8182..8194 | 39.5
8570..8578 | 39.8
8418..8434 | 39.5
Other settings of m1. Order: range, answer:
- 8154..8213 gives 39.7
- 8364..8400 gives 38.9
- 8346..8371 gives 39.6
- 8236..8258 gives 39.7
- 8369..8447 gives 39.1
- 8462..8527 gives 39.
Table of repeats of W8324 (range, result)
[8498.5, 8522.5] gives 37.5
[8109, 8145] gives 40.5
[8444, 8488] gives 39.8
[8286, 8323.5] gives 39.8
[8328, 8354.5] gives 39.8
